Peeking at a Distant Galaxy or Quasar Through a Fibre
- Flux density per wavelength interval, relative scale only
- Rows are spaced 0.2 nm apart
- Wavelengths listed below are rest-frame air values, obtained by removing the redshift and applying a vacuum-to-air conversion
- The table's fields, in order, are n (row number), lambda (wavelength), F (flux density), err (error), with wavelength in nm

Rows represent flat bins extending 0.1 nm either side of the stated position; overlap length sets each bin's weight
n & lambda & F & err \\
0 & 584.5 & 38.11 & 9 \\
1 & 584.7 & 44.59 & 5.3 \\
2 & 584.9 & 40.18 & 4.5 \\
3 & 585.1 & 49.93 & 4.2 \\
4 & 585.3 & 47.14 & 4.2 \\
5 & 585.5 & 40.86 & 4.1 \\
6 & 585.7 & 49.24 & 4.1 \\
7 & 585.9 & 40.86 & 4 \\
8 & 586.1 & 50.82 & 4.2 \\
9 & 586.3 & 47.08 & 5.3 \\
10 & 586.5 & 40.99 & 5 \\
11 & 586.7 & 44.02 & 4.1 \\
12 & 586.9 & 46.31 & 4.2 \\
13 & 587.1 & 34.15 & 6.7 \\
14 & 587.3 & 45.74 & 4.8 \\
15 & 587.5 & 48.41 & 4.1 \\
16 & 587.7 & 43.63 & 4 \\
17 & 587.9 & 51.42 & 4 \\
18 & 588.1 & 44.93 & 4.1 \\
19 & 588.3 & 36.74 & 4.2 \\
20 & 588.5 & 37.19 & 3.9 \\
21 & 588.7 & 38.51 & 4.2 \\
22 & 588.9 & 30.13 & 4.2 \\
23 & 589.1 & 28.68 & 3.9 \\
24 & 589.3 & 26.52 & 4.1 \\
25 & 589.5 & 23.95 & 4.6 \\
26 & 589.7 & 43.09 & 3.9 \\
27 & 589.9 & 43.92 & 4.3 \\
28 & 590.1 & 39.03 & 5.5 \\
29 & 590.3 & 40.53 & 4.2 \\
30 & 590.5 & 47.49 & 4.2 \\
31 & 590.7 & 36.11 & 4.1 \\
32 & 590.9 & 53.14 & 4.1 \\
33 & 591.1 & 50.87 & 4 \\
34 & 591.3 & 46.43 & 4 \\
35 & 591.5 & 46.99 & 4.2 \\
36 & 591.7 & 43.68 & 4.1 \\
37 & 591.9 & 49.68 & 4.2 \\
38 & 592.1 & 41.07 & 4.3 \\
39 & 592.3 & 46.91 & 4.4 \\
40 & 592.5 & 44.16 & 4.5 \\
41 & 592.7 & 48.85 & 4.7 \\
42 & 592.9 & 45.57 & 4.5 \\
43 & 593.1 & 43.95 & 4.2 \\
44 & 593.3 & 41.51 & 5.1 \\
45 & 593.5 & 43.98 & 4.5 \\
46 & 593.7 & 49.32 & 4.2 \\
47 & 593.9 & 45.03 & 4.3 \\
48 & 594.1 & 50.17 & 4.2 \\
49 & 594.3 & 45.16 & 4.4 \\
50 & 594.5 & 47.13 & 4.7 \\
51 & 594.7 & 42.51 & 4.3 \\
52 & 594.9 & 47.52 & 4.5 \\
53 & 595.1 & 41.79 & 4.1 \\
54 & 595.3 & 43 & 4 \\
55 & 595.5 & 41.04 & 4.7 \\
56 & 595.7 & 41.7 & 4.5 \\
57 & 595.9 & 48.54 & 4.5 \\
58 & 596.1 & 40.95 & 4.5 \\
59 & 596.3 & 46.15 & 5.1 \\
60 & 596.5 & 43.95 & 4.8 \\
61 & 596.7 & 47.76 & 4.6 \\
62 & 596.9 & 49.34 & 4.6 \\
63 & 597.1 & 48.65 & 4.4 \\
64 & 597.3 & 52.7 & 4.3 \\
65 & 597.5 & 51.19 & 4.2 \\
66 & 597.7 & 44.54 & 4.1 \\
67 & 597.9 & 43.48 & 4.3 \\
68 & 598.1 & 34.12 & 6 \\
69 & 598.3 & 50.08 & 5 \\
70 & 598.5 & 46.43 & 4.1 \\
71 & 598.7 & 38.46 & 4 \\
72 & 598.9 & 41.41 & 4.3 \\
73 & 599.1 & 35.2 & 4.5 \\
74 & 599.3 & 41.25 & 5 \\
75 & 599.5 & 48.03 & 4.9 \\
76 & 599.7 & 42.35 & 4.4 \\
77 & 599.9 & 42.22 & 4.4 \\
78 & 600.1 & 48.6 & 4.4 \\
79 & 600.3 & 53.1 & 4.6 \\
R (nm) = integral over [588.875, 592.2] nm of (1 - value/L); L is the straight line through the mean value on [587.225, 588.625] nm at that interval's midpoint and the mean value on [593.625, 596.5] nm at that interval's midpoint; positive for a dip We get 0.25 nm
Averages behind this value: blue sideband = 43.9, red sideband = 44.9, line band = 40.9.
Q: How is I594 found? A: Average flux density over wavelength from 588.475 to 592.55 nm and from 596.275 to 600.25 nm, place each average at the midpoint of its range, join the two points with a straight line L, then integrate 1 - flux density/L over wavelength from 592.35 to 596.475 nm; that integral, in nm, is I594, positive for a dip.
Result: -0.20 nm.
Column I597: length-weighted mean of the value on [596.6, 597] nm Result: 48.5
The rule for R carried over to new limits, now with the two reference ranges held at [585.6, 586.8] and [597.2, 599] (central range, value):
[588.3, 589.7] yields 0.407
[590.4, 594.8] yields -0.080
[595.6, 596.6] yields 0.013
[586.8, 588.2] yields 0.015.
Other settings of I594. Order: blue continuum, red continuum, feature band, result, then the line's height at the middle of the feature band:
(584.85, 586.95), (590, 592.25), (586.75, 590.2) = 0.47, 45.2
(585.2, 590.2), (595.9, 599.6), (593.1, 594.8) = -0.09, 43.3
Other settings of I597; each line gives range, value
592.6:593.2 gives 46.1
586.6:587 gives 45.2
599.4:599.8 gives 45.2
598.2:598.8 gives 45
